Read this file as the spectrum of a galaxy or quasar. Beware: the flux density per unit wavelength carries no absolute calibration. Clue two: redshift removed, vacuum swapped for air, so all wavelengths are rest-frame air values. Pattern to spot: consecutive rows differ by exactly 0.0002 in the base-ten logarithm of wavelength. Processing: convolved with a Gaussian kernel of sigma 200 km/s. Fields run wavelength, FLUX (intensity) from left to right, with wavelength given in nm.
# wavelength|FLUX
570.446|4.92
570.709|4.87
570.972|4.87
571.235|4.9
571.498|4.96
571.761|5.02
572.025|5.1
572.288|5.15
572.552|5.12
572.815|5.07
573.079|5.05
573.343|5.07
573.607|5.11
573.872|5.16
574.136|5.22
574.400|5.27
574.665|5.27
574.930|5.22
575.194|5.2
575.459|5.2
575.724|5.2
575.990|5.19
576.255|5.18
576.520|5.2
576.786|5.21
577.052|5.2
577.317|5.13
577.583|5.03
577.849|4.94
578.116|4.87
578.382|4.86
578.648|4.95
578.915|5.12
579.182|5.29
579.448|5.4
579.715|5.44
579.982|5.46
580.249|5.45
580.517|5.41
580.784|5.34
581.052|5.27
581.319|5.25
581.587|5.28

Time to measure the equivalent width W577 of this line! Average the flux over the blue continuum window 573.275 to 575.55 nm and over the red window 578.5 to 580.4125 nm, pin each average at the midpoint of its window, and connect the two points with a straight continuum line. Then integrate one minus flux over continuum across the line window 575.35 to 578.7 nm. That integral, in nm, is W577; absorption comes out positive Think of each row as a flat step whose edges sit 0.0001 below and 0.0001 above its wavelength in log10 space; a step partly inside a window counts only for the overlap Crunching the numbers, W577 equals 0.10 nm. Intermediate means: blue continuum 5.19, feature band 5.09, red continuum 5.3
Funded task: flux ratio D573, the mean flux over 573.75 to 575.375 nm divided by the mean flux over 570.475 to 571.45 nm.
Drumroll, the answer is 1.07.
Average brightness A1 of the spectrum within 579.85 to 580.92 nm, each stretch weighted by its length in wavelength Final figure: 5.41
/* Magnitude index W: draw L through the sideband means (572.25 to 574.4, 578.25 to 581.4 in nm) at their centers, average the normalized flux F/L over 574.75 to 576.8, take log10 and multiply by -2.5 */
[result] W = -0.004 mag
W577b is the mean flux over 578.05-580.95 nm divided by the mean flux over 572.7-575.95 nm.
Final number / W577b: 1.0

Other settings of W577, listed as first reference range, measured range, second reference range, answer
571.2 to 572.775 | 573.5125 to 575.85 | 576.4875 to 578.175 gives -0.06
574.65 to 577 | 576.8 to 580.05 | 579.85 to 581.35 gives 0.10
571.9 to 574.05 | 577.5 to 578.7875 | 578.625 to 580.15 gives 0.08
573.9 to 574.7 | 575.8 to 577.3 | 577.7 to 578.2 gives -0.05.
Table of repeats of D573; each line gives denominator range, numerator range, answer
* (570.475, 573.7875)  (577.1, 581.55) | 1.04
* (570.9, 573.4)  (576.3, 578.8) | 1.00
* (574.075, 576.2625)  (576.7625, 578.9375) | 0.96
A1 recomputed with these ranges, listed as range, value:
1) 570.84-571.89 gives 4.94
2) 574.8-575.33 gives 5.22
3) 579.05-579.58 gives 5.35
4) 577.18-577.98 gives 5.04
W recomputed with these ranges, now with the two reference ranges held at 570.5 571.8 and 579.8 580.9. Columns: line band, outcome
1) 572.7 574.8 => -0.02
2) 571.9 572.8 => -0.03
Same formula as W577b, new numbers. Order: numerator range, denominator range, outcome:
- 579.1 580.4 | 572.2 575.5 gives 1.05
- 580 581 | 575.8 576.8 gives 1.04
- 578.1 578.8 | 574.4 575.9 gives 0.94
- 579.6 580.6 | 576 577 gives 1.05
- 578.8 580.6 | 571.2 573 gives 1.06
